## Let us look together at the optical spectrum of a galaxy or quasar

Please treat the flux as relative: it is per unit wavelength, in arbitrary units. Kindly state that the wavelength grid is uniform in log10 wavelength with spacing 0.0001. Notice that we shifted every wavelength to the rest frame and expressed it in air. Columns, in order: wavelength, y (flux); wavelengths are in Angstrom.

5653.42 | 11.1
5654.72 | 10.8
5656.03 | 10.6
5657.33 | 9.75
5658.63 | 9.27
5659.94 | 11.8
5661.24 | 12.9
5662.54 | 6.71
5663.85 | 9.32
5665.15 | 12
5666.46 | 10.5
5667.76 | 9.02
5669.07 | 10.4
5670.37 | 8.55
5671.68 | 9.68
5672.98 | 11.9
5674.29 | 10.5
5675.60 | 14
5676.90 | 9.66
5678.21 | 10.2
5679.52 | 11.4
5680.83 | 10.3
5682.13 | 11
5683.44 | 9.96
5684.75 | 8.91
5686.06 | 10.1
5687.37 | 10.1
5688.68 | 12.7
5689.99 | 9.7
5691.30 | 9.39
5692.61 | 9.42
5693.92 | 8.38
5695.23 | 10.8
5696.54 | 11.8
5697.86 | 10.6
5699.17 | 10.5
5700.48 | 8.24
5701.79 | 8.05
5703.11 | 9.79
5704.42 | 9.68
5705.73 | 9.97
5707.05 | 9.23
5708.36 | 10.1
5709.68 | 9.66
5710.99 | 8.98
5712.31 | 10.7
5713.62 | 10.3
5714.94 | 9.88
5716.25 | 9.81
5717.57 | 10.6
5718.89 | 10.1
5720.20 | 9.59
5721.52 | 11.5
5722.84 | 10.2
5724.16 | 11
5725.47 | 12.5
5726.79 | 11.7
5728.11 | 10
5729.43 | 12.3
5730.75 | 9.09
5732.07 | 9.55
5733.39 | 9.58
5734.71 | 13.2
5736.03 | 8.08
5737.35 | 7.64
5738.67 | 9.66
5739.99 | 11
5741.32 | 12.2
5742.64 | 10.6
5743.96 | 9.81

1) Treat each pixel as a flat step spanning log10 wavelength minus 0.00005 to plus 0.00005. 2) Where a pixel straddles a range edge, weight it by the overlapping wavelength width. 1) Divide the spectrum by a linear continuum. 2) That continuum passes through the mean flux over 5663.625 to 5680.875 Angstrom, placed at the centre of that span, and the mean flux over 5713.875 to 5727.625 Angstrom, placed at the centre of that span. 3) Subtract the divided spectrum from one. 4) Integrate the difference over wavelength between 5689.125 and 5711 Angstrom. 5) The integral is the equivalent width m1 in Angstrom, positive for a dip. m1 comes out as 1.9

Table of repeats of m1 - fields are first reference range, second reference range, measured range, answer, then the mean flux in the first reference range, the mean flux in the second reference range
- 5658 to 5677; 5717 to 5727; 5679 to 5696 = 0.7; 10.4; 10.9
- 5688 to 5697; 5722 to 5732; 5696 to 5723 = 1.6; 10.3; 10.9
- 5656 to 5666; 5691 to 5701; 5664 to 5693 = -0.9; 10.3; 9.93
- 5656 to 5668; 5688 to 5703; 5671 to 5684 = -1.0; 10.2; 9.95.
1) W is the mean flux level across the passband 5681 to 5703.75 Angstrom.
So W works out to 9.97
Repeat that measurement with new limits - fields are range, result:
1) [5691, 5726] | 10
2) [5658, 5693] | 10.4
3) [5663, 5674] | 10.1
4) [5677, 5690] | 10.4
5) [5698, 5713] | 9.58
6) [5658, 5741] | 10.2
